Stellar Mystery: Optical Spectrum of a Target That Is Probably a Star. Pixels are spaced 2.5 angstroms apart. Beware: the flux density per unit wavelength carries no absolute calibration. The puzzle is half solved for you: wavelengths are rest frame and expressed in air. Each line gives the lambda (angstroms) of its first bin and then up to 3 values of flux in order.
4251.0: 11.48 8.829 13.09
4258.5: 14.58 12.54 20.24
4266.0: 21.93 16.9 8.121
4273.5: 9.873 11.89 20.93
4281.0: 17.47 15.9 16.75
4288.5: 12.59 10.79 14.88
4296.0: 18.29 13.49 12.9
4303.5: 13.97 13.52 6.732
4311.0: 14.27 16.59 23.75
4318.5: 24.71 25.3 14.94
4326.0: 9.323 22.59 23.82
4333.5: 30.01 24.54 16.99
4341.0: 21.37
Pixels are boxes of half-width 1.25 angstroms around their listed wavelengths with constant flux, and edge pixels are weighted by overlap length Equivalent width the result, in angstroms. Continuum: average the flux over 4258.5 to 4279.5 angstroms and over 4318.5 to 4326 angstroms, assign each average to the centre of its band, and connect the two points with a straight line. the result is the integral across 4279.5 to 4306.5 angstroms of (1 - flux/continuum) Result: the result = 3.5 angstroms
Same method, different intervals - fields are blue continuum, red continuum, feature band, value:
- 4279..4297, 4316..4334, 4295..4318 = 4.1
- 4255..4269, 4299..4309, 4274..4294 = -0.9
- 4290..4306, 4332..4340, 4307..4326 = 1.5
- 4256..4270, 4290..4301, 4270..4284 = 1.4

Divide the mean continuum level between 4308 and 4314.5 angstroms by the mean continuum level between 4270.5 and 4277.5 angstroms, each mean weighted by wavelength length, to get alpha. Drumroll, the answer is 1.2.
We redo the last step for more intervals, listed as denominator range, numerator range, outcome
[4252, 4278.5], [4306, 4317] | 1.06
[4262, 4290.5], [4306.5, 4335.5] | 1.24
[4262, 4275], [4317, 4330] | 1.28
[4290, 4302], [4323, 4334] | 1.40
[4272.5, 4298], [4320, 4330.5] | 1.22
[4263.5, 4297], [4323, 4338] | 1.37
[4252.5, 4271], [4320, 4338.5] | 1.41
